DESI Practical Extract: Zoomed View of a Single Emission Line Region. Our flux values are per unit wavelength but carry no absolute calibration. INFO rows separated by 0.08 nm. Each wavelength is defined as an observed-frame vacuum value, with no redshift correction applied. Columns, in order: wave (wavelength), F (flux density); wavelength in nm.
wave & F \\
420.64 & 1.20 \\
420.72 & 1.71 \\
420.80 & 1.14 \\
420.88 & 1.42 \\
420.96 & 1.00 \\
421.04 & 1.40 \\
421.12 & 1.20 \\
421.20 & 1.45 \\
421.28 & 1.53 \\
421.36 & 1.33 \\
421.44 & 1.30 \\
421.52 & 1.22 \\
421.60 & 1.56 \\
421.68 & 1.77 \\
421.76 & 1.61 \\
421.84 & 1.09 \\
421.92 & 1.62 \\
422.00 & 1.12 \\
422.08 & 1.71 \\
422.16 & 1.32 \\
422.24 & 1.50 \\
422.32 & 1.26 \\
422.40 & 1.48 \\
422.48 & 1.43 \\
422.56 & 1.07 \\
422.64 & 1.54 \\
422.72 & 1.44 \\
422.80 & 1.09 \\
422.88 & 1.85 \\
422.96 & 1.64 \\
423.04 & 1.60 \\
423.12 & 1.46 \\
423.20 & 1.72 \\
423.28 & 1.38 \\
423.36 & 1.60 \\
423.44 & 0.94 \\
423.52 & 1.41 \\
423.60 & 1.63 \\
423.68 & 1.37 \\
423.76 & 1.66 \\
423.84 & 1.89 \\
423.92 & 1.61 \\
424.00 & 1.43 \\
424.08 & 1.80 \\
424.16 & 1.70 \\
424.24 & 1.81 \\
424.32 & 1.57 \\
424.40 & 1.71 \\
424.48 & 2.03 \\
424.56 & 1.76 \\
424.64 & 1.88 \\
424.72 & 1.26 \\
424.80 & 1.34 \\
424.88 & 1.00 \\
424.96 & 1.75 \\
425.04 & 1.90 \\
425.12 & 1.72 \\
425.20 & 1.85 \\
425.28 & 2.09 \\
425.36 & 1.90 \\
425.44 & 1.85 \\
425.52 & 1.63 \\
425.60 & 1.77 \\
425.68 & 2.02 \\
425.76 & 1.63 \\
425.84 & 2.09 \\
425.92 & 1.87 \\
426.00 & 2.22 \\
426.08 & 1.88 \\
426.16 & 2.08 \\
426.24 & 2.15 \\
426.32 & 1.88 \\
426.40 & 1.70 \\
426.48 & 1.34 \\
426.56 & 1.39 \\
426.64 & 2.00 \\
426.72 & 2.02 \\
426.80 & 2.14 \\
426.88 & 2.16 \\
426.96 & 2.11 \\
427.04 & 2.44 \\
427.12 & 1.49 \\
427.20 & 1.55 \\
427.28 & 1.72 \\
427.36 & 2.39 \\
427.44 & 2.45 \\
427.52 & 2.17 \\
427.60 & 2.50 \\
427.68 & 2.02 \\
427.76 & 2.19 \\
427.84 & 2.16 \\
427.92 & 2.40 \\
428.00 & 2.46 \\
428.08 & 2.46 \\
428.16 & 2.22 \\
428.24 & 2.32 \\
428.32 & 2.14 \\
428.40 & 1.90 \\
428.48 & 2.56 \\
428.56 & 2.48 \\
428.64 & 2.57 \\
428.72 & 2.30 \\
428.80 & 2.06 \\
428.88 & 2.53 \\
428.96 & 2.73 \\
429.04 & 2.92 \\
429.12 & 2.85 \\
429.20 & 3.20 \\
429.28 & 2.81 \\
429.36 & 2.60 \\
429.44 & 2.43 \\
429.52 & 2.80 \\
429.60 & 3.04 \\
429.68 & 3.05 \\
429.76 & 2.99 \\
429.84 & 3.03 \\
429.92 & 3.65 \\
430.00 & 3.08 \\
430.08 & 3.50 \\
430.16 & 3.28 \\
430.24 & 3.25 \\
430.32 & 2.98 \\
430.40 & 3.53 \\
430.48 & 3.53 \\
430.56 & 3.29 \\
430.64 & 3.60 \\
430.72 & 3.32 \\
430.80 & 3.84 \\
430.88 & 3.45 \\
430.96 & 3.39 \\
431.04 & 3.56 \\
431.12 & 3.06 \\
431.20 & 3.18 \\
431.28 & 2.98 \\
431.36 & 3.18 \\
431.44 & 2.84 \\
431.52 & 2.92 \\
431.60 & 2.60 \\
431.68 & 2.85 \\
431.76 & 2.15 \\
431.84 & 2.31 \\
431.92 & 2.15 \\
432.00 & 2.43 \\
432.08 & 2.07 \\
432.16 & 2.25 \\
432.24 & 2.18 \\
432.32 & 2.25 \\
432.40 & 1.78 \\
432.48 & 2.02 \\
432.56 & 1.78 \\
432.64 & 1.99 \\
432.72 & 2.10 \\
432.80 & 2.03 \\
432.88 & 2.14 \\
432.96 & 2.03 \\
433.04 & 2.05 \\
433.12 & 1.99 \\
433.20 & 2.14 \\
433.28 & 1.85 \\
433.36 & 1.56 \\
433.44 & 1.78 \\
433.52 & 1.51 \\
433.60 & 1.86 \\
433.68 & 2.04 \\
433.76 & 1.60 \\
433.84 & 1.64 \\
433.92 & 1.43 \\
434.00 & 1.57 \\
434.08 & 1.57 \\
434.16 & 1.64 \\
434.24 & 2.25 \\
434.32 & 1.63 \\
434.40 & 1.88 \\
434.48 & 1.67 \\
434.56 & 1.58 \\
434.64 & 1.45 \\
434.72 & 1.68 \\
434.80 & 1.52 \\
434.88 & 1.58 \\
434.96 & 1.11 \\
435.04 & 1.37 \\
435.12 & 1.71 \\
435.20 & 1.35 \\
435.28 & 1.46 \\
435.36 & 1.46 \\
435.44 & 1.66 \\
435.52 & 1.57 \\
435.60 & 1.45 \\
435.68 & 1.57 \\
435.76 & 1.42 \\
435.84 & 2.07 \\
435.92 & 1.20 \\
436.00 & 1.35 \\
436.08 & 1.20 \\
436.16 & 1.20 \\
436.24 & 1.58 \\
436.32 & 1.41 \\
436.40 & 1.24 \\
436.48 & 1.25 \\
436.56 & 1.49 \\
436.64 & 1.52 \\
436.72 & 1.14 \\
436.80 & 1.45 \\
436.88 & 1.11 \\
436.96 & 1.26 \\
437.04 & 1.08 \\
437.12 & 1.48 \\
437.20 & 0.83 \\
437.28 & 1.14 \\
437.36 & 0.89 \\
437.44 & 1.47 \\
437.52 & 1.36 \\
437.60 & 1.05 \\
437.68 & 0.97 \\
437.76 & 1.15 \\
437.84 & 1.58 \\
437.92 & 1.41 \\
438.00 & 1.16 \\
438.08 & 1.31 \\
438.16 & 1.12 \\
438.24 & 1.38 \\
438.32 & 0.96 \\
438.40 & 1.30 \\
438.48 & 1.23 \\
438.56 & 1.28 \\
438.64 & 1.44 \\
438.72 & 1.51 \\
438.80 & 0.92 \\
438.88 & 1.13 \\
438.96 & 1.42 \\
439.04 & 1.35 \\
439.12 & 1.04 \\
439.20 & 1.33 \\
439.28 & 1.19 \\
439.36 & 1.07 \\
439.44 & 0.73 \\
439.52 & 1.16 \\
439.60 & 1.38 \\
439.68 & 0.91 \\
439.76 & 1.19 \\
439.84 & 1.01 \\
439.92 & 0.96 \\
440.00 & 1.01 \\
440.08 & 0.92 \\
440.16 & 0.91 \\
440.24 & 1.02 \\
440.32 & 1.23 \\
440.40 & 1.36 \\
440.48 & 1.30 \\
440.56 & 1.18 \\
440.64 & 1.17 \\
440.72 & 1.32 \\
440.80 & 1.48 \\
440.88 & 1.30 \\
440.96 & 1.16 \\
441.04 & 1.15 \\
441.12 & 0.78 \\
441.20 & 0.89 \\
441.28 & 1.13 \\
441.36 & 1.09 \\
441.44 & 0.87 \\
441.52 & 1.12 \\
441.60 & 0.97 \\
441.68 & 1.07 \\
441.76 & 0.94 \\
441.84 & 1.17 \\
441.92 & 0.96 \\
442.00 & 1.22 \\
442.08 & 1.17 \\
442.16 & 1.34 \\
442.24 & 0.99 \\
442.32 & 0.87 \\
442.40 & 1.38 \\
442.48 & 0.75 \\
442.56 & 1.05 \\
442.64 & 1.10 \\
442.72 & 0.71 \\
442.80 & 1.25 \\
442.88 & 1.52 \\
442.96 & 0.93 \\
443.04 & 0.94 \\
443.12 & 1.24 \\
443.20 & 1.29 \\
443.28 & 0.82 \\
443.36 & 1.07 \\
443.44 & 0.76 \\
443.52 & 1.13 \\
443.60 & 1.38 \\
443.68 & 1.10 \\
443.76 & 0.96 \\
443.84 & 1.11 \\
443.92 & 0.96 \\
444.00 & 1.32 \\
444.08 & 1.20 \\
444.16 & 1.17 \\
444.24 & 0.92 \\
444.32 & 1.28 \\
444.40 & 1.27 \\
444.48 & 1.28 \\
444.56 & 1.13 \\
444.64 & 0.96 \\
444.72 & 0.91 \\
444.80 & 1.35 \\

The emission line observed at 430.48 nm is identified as C IV 1549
